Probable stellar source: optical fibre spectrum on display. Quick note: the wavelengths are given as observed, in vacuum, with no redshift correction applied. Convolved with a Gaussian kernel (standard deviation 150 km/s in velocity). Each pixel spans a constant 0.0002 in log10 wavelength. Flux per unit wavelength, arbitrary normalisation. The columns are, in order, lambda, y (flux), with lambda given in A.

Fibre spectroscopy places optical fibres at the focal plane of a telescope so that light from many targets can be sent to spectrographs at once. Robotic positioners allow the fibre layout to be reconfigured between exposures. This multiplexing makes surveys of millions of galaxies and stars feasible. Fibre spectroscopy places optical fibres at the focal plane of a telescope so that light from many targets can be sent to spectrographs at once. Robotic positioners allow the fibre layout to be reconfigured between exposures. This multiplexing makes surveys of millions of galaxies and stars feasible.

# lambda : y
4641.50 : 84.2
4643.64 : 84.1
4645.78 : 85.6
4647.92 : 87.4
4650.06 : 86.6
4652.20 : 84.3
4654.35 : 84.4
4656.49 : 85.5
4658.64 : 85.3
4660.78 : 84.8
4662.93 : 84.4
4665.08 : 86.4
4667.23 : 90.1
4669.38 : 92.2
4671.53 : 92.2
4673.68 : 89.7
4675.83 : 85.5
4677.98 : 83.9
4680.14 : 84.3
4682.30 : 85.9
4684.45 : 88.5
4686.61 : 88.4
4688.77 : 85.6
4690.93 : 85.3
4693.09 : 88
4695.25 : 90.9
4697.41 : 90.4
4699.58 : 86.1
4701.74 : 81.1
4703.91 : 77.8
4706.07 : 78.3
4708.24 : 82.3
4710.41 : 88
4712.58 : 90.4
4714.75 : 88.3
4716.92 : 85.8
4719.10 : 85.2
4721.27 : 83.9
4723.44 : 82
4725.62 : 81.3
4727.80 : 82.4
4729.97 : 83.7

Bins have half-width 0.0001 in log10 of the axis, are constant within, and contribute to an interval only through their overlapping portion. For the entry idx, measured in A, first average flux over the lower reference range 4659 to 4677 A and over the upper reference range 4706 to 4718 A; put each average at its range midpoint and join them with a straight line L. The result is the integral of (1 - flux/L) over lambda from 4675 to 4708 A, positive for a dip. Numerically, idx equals 0.7 A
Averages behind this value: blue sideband 88.1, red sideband 86.1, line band 85.3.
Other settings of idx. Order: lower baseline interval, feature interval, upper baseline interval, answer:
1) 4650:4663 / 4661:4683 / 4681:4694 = -0.4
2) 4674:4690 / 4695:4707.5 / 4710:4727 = 0.3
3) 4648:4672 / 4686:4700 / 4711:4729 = -0.3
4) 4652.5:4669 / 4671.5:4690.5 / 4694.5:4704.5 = -0.2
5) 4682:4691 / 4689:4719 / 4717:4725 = -0.1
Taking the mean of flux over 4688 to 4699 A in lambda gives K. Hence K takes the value 88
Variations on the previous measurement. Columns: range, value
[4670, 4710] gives 85.9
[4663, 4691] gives 87.5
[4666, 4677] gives 89.9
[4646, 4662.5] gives 85.4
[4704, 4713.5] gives 84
